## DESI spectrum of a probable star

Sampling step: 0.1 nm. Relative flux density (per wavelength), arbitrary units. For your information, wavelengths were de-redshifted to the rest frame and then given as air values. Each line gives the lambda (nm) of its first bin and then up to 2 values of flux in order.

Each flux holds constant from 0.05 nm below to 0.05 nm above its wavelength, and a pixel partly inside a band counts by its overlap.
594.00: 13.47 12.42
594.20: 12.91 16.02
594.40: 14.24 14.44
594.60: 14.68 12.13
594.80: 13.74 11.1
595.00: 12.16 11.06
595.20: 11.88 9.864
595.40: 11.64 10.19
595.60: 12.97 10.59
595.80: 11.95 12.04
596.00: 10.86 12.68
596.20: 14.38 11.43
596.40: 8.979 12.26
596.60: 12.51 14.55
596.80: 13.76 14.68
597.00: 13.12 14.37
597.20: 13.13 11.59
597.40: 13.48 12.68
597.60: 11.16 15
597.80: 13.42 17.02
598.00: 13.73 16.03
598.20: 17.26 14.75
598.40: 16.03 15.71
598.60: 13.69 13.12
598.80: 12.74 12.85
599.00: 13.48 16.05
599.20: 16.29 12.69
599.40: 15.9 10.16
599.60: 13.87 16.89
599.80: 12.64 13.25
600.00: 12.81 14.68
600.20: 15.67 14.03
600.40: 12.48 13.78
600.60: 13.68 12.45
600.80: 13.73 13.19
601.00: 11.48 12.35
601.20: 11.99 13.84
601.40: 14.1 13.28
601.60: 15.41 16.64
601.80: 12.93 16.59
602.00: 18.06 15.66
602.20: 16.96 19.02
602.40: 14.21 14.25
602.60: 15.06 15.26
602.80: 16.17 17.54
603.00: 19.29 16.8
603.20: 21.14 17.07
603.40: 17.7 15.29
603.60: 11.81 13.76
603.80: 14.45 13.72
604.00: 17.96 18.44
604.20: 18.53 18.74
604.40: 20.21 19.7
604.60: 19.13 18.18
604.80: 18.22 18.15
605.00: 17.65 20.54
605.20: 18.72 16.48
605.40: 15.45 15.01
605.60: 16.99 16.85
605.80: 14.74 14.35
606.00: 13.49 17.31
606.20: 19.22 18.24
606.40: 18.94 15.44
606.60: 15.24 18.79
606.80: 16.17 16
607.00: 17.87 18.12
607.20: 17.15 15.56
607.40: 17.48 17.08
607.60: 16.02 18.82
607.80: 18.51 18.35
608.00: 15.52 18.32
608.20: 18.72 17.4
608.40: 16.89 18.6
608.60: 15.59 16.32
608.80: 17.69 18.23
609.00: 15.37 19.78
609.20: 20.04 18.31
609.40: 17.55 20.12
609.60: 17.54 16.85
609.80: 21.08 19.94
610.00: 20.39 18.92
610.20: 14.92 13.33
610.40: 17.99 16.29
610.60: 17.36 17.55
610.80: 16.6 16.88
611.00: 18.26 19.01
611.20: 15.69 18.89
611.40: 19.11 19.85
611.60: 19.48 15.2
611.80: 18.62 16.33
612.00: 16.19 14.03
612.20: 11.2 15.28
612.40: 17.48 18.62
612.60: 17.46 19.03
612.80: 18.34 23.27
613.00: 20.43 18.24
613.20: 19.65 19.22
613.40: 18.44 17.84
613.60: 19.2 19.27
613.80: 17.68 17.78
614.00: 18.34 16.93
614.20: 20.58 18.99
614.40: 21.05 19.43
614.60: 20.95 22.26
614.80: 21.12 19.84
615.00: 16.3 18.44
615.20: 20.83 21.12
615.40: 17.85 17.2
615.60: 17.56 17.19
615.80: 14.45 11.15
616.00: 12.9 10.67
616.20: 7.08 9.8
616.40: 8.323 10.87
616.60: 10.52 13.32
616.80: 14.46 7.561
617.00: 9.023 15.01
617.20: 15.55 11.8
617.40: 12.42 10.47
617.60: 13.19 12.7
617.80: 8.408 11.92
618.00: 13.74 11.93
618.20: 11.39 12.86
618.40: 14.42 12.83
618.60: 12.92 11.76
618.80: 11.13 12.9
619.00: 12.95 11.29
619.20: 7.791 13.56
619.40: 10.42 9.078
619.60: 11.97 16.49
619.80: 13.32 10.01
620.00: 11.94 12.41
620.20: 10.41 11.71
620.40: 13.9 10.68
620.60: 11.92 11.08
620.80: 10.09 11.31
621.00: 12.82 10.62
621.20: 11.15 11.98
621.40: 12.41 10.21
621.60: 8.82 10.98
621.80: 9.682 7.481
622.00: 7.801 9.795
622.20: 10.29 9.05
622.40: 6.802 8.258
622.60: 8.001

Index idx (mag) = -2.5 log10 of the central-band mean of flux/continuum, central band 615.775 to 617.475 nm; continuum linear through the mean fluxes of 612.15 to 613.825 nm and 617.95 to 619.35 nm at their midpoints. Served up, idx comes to 0.25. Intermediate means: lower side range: 18.3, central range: 11.4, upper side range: 12.2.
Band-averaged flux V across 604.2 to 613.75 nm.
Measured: 17.7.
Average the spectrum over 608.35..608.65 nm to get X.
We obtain 17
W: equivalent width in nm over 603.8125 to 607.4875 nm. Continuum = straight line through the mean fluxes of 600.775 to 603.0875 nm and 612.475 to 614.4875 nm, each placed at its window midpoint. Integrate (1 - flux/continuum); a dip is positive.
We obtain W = -0.20 nm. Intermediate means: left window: 15.1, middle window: 17.3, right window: 19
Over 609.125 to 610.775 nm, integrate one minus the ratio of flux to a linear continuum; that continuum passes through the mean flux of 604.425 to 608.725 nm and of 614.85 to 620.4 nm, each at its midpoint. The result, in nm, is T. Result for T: -0.22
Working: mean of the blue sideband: 17.3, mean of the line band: 18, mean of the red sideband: 12.9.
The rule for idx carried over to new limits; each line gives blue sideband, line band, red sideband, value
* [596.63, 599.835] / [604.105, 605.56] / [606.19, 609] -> -0.12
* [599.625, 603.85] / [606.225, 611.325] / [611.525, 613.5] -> -0.05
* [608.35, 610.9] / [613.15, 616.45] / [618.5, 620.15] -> -0.18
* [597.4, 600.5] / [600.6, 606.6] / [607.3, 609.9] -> -0.02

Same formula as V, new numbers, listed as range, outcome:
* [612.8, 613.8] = 19.4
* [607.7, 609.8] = 17.9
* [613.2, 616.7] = 16.8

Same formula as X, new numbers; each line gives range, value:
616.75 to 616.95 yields 11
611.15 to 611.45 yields 17.9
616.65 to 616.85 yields 13.9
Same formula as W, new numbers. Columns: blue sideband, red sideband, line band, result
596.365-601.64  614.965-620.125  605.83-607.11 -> -0.33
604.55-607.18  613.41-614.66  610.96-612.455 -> 0.12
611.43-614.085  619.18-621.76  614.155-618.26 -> 0.16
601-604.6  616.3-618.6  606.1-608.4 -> -0.40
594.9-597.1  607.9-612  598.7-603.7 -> -0.18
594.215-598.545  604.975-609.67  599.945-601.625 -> 0.16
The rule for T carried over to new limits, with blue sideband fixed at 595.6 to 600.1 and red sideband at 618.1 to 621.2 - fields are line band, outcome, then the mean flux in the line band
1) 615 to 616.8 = -0.30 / 14.1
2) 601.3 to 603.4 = -0.49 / 16.2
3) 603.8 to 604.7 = -0.35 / 18.1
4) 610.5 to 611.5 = -0.42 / 17.7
